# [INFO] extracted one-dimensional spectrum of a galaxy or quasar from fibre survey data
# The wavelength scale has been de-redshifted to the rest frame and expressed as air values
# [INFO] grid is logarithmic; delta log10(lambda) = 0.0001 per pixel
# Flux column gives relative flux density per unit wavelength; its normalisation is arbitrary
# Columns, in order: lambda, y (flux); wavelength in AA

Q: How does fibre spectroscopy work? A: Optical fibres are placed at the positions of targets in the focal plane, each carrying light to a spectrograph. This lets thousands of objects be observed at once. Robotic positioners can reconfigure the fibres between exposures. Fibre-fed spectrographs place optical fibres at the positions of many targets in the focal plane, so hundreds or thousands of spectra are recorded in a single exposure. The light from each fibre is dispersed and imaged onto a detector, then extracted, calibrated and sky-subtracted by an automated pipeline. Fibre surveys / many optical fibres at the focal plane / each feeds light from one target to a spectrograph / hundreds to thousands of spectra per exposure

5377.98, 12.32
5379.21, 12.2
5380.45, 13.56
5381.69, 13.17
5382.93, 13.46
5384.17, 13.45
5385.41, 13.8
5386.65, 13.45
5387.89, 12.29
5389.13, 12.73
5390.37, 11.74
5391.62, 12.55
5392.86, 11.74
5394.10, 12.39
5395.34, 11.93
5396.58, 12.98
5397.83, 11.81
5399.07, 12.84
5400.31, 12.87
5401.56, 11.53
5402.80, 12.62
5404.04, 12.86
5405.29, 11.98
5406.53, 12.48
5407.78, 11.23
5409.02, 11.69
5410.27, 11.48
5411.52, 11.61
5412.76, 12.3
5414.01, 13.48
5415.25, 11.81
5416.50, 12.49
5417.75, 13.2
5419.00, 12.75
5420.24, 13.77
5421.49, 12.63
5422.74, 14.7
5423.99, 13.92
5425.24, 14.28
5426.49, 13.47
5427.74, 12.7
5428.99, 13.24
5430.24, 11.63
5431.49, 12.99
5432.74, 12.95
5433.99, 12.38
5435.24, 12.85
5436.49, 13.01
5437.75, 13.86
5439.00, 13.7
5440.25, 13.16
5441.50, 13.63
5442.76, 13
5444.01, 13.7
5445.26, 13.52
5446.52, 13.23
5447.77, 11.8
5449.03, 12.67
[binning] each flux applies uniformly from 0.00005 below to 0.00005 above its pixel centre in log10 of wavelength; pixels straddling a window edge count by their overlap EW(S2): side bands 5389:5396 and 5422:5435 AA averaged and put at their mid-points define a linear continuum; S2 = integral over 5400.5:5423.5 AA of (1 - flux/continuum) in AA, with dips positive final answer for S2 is 0.4 AA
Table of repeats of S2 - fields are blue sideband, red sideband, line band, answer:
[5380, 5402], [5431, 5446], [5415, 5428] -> -0.27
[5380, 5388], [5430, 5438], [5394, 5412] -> 1.38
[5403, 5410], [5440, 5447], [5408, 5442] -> -0.56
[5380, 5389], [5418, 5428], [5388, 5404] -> 1.23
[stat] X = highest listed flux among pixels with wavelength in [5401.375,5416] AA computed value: 13.48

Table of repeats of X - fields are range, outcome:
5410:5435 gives 14.7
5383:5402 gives 13.8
